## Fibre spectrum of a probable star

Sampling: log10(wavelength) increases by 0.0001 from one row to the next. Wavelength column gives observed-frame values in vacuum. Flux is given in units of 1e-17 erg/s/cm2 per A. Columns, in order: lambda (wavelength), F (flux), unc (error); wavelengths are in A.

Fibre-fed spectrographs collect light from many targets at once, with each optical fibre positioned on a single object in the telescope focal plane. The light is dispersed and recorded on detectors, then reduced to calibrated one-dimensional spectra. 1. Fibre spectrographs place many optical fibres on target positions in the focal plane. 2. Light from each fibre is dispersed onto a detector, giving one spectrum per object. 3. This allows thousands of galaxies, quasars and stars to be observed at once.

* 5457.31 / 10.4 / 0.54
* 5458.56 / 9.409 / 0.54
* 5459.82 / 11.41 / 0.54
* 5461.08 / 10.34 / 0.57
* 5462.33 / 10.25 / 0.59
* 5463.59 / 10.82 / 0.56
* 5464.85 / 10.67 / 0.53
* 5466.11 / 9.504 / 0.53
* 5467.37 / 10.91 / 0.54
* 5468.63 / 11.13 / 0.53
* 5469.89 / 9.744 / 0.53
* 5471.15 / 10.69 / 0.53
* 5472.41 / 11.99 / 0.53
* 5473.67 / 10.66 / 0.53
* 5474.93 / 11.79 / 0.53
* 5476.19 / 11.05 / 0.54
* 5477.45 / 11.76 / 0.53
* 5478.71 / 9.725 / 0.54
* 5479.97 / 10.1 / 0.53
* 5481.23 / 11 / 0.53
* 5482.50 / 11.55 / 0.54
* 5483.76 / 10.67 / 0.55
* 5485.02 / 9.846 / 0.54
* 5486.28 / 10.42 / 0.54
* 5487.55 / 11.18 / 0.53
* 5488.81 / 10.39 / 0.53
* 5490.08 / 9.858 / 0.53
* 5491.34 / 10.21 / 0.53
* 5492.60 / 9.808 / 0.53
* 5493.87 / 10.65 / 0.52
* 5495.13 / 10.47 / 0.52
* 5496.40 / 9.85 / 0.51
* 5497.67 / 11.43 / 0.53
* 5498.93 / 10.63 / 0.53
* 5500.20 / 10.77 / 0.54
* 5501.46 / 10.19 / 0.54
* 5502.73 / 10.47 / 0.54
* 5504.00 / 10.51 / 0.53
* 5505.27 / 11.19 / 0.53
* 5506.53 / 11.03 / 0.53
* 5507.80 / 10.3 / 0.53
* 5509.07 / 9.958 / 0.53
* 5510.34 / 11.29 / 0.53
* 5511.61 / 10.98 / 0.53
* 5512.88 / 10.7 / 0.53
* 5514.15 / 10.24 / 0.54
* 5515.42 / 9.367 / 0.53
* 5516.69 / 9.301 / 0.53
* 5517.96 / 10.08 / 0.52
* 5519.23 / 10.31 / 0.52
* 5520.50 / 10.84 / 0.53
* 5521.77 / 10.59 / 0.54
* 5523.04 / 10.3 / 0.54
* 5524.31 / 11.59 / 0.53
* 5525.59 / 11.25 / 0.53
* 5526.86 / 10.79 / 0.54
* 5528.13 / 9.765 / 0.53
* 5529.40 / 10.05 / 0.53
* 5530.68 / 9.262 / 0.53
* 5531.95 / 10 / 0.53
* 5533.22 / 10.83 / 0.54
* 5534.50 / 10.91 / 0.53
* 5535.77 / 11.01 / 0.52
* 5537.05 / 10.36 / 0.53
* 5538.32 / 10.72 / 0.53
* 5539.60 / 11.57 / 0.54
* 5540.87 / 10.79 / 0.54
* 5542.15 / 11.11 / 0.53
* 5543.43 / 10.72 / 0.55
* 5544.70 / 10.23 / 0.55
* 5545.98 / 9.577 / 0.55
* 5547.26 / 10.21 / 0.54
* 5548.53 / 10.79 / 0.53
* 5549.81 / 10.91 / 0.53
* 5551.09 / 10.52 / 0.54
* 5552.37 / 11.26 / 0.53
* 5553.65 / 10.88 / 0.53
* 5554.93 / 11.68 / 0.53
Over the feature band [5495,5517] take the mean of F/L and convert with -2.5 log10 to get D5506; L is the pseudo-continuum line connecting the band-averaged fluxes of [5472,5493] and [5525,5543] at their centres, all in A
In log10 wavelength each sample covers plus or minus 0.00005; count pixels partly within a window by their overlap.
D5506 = 0.017 mag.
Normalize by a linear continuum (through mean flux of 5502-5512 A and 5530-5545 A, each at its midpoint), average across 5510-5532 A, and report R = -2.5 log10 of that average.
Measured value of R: 0.03 mag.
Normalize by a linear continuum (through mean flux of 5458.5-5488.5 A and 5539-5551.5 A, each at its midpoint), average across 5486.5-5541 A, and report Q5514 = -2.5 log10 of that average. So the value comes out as 0.02 mag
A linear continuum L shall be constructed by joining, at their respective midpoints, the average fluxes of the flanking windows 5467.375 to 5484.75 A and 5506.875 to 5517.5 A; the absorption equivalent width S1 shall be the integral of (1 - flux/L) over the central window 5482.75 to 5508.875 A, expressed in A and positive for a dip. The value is 0.13 A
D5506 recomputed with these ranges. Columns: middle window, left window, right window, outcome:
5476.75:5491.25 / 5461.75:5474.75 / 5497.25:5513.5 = 0.01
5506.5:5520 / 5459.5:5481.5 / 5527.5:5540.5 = 0.03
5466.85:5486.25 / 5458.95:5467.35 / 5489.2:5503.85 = -0.04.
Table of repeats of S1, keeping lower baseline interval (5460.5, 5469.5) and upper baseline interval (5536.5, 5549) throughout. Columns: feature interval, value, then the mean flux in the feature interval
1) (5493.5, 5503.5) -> -0.01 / 10.6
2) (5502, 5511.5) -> -0.12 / 10.7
